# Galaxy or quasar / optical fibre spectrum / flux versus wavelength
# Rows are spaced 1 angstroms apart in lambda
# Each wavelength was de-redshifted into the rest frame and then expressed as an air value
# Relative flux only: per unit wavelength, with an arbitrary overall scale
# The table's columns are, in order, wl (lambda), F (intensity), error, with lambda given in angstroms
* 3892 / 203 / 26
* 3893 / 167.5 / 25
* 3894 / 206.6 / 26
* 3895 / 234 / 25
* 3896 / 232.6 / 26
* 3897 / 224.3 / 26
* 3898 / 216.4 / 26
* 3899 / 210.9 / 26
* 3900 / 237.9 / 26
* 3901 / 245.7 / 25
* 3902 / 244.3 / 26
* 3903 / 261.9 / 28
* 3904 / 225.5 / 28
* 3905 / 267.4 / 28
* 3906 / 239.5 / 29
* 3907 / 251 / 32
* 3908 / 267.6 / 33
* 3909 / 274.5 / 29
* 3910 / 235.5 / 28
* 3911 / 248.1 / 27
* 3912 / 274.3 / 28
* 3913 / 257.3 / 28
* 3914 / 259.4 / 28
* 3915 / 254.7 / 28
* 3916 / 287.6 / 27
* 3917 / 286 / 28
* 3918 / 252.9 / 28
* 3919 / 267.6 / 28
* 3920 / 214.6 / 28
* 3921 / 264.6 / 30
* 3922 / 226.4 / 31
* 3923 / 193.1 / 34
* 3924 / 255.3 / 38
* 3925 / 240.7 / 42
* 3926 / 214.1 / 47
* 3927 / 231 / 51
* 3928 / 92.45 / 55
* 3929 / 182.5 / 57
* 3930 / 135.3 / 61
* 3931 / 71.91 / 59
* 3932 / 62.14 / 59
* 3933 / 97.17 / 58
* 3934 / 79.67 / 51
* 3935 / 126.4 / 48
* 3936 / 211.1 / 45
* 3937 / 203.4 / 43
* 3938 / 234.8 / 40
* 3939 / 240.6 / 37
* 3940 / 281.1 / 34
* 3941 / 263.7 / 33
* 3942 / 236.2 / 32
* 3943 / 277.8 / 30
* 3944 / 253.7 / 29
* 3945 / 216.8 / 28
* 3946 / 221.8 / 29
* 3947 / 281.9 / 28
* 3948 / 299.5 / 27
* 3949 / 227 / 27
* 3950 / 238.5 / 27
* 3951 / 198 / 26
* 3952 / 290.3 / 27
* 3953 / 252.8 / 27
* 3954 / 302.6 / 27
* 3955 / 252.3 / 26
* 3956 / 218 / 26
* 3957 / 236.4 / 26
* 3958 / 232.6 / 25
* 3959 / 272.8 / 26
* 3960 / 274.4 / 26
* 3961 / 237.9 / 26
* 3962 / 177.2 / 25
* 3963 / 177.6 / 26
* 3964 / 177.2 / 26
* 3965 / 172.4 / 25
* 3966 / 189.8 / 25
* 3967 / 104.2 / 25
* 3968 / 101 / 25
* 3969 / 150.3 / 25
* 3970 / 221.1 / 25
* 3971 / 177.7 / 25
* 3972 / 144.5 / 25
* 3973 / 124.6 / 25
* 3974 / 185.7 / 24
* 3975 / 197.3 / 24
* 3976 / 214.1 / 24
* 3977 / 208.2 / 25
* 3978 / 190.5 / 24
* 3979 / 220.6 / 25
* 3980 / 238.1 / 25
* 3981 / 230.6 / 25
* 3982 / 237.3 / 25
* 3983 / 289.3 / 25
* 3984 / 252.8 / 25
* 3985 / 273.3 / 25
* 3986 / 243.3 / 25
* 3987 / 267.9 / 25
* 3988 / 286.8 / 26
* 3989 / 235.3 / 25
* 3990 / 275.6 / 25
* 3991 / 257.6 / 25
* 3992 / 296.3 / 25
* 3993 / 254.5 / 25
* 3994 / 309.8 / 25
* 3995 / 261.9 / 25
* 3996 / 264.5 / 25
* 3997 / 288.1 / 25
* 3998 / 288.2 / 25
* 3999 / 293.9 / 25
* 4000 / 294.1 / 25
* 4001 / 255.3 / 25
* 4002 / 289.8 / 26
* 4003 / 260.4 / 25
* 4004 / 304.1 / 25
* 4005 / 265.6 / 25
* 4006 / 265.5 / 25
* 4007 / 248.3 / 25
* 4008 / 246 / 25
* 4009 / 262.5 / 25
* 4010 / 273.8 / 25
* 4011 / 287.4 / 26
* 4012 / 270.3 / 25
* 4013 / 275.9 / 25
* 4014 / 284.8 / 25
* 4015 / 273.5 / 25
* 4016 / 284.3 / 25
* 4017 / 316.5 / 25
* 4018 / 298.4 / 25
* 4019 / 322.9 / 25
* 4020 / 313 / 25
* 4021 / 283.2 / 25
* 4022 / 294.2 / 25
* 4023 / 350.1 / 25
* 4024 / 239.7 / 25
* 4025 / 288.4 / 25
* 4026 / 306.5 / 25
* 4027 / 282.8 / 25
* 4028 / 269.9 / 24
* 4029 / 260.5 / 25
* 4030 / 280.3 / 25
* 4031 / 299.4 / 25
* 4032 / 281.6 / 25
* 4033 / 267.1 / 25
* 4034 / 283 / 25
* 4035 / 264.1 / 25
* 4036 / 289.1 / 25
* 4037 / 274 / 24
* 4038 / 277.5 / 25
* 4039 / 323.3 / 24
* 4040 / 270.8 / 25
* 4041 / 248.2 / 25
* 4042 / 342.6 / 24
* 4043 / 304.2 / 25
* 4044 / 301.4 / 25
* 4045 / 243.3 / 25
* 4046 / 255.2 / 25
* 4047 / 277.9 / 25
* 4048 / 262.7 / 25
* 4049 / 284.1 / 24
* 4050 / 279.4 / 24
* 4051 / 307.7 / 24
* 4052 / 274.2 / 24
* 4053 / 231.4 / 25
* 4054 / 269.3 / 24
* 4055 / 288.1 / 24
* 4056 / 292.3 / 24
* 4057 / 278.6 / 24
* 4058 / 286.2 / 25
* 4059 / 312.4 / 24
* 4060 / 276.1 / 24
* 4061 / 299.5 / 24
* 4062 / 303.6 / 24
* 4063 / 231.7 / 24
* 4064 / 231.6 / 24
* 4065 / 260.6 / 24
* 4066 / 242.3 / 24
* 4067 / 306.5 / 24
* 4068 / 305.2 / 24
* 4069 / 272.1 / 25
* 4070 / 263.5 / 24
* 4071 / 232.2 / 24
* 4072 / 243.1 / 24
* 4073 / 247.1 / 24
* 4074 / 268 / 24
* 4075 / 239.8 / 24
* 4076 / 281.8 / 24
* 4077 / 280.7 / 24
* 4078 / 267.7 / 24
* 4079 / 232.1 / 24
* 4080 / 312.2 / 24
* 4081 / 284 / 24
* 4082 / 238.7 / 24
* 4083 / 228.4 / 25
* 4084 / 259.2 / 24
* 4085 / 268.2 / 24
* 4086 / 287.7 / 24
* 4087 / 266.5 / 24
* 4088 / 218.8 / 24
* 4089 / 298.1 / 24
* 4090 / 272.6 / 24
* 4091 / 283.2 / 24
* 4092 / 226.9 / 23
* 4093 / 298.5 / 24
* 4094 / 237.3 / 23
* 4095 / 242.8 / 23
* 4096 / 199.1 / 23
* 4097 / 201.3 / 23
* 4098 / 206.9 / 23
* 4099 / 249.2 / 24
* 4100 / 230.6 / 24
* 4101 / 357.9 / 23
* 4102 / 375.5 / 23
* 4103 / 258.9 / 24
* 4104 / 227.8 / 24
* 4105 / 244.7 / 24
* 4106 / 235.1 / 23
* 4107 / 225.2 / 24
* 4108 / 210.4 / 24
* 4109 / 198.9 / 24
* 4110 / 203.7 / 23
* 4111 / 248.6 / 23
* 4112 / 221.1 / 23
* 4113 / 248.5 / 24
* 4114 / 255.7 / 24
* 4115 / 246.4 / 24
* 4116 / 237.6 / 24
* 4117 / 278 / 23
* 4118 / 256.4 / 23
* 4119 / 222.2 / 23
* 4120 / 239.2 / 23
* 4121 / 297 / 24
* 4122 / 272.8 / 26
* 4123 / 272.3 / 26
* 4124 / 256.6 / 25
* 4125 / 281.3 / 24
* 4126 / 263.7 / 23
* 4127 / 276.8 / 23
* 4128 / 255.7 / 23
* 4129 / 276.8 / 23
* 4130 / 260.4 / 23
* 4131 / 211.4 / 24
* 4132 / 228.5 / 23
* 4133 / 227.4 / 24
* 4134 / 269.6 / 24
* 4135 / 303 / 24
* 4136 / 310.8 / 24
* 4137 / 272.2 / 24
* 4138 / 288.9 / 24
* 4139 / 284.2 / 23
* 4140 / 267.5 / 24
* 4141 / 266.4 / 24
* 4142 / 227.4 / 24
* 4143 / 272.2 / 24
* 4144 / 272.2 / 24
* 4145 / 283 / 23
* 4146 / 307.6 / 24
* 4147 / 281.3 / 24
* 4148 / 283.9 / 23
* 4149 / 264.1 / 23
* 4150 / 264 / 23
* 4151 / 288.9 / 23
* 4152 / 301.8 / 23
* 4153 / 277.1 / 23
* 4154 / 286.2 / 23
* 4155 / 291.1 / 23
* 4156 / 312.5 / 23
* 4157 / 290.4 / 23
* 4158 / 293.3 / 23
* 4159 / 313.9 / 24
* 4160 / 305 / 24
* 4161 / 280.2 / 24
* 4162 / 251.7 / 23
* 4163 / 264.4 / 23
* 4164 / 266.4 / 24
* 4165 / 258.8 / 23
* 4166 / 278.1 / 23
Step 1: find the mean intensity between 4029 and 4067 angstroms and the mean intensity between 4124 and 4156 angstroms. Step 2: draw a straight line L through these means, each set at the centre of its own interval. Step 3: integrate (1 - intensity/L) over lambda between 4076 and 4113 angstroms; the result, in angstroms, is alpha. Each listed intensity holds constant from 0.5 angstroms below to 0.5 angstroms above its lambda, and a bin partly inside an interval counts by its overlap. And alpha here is 3.0 angstroms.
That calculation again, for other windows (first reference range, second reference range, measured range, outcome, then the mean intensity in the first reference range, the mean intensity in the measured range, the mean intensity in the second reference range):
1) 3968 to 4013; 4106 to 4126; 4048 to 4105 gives -4.63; 246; 266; 246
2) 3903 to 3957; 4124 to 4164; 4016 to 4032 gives -2.86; 228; 293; 275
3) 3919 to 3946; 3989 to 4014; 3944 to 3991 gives 2.52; 198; 223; 274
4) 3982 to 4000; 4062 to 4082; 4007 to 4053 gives -2.52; 272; 283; 264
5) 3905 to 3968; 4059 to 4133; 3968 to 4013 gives -2.37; 222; 246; 257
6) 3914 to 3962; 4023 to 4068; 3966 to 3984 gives 3.78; 223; 192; 279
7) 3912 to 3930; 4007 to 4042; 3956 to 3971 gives 3.46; 233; 195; 284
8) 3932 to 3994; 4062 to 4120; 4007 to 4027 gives -4.39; 221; 287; 254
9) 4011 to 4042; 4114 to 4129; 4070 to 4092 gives 0.86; 287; 262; 261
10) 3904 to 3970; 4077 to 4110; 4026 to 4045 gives -3.33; 220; 284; 254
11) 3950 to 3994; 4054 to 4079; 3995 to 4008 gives -2.02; 223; 275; 270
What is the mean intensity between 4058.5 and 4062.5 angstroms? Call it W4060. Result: 298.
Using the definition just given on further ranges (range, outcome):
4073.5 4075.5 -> 254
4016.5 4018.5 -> 307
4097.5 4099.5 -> 228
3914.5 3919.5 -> 270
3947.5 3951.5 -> 241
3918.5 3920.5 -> 241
